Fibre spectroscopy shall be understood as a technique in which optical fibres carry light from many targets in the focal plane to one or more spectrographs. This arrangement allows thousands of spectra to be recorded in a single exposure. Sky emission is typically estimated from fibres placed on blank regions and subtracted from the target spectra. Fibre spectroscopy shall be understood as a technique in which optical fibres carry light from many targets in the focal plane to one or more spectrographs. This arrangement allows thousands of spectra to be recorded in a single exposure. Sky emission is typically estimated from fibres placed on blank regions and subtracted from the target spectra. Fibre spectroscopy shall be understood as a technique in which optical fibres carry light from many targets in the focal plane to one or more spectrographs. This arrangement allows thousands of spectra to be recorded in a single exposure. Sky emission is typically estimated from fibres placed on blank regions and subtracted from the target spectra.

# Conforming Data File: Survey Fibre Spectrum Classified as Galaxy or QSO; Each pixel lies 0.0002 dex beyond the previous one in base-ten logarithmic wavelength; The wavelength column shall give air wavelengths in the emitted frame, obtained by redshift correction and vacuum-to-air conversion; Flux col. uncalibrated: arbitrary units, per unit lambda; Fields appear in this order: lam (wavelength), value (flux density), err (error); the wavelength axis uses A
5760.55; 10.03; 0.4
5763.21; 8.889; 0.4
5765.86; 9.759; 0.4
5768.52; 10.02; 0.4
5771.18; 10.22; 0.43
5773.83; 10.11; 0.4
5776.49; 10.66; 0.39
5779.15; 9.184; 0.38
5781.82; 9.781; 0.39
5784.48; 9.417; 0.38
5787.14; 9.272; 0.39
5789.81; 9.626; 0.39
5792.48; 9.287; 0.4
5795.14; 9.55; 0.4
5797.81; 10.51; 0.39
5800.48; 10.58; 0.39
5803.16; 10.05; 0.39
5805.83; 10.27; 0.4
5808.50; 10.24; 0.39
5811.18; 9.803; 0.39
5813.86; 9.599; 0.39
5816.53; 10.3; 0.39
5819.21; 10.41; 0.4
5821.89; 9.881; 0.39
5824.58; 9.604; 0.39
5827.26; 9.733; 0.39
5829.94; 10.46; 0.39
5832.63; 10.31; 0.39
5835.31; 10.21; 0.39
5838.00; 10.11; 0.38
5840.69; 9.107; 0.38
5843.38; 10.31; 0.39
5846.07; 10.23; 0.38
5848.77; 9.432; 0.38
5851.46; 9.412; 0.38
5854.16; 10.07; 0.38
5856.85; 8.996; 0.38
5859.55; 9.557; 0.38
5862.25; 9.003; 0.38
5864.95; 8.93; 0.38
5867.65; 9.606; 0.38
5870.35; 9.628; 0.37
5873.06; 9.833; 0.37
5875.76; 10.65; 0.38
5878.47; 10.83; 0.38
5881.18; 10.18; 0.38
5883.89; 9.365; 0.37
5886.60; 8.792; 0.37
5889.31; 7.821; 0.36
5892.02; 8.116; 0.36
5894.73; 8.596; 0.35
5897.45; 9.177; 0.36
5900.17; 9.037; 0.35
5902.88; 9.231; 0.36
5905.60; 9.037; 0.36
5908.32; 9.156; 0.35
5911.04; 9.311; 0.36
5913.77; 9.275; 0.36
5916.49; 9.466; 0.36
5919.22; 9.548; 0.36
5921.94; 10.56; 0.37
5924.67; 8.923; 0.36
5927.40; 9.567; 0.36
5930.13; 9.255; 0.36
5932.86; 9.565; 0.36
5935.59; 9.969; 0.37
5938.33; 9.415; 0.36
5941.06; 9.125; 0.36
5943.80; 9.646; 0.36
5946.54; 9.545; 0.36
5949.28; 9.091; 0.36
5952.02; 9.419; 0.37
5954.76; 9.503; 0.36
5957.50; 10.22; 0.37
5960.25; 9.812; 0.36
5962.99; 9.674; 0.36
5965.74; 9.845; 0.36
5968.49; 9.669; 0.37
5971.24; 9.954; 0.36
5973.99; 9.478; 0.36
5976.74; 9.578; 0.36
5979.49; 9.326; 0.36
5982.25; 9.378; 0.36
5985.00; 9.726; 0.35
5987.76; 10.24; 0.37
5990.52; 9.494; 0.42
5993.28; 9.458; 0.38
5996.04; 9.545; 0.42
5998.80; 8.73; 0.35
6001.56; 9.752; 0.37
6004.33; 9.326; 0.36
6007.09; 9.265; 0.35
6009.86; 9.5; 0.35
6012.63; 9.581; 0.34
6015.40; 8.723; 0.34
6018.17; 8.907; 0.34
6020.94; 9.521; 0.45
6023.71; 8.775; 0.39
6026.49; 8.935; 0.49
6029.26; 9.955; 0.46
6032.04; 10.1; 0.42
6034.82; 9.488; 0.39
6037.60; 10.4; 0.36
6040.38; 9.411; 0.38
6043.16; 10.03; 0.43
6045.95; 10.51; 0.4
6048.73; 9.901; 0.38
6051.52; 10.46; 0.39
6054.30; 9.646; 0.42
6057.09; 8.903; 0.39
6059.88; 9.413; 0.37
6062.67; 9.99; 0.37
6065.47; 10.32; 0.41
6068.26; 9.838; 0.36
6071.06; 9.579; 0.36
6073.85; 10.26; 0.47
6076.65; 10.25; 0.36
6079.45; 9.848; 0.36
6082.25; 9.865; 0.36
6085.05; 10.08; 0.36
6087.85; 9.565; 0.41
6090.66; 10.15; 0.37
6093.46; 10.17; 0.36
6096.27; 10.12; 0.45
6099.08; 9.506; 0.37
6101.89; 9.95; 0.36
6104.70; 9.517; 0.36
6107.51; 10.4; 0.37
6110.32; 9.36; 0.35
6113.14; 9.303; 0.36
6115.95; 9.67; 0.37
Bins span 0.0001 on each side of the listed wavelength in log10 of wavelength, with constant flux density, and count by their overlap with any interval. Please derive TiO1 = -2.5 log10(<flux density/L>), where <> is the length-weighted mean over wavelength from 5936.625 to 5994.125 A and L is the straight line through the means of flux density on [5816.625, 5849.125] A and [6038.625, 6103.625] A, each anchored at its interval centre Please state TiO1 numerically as 0.039 mag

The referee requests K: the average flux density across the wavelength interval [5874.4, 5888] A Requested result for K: 9.96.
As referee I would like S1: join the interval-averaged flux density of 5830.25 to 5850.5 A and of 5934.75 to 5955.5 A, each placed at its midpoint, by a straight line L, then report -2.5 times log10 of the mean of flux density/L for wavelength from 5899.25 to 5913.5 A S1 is 0.055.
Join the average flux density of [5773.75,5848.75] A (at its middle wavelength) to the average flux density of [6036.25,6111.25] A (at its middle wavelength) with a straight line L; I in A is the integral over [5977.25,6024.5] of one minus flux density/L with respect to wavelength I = 2.6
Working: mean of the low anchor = 9.94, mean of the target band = 9.38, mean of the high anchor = 9.91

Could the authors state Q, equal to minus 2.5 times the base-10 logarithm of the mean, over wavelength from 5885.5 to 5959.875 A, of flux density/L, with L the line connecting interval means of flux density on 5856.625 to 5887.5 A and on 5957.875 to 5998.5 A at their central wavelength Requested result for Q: 0.04 mag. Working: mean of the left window 9.65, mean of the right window 9.64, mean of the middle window 9.28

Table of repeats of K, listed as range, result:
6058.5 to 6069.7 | 9.88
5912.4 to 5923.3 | 9.71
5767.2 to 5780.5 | 10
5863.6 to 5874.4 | 9.5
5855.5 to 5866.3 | 9.13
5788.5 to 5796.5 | 9.5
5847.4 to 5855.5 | 9.63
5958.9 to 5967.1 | 9.78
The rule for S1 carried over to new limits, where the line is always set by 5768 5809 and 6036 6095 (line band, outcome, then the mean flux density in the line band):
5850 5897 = 0.06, 9.37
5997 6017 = 0.07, 9.27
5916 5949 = 0.04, 9.53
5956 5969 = 0.01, 9.85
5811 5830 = 0.00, 9.95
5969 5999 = 0.04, 9.57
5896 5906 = 0.09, 9.12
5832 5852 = 0.00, 9.9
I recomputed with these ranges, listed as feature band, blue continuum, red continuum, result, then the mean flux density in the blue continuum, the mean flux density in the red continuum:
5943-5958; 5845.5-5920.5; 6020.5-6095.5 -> 0.02 A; 9.36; 9.84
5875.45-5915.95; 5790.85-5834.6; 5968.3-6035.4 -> 2.38 A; 10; 9.45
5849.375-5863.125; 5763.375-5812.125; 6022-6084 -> 0.62 A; 9.88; 9.81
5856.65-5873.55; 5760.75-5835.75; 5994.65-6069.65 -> 0.79 A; 9.92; 9.59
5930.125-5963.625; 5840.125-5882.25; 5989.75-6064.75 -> 0.27 A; 9.74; 9.55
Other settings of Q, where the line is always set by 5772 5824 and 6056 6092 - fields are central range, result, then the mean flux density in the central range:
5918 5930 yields 0.03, 9.61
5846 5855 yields 0.02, 9.7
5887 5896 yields 0.20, 8.25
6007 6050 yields 0.03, 9.57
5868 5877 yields -0.01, 9.98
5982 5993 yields 0.02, 9.72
